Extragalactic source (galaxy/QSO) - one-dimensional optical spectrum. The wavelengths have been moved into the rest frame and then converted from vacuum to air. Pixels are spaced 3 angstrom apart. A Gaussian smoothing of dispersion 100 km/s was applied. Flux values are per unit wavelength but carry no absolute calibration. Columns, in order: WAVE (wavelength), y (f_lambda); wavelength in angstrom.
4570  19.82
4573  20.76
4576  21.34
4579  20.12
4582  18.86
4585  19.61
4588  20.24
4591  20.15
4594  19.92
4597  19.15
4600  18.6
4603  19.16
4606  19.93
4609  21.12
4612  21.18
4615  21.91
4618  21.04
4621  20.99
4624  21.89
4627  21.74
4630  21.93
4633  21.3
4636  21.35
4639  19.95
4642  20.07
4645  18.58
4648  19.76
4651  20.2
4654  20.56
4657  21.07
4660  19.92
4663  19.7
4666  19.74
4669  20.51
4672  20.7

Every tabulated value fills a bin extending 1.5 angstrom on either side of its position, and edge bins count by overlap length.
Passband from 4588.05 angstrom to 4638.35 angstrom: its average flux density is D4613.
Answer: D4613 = 20.7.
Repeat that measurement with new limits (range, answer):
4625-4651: 20.6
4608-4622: 21.3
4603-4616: 20.8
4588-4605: 19.5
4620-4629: 21.6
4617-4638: 21.4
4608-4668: 20.7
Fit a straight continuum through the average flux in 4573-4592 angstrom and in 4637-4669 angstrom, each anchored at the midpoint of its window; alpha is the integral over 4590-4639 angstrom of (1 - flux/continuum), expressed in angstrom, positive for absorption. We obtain -1.5 angstrom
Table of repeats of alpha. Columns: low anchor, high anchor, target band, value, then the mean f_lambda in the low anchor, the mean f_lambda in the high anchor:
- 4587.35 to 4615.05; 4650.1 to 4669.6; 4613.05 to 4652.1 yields -1.3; 20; 20.2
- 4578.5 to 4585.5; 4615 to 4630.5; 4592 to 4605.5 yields 0.7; 19.4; 21.5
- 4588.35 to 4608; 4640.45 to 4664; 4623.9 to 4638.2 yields -1.2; 19.6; 20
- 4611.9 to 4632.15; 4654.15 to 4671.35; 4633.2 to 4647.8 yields 0.6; 21.5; 20.2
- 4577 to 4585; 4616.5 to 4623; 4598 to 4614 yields 0.4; 19.6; 21.1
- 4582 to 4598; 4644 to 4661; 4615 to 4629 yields -1.1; 19.7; 20.1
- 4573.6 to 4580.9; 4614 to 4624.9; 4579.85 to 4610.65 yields 1.9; 20.6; 21.4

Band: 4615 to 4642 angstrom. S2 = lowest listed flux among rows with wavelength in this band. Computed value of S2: 19.95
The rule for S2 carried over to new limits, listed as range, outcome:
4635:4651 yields 18.58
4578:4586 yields 18.86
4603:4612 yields 19.16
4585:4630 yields 18.6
